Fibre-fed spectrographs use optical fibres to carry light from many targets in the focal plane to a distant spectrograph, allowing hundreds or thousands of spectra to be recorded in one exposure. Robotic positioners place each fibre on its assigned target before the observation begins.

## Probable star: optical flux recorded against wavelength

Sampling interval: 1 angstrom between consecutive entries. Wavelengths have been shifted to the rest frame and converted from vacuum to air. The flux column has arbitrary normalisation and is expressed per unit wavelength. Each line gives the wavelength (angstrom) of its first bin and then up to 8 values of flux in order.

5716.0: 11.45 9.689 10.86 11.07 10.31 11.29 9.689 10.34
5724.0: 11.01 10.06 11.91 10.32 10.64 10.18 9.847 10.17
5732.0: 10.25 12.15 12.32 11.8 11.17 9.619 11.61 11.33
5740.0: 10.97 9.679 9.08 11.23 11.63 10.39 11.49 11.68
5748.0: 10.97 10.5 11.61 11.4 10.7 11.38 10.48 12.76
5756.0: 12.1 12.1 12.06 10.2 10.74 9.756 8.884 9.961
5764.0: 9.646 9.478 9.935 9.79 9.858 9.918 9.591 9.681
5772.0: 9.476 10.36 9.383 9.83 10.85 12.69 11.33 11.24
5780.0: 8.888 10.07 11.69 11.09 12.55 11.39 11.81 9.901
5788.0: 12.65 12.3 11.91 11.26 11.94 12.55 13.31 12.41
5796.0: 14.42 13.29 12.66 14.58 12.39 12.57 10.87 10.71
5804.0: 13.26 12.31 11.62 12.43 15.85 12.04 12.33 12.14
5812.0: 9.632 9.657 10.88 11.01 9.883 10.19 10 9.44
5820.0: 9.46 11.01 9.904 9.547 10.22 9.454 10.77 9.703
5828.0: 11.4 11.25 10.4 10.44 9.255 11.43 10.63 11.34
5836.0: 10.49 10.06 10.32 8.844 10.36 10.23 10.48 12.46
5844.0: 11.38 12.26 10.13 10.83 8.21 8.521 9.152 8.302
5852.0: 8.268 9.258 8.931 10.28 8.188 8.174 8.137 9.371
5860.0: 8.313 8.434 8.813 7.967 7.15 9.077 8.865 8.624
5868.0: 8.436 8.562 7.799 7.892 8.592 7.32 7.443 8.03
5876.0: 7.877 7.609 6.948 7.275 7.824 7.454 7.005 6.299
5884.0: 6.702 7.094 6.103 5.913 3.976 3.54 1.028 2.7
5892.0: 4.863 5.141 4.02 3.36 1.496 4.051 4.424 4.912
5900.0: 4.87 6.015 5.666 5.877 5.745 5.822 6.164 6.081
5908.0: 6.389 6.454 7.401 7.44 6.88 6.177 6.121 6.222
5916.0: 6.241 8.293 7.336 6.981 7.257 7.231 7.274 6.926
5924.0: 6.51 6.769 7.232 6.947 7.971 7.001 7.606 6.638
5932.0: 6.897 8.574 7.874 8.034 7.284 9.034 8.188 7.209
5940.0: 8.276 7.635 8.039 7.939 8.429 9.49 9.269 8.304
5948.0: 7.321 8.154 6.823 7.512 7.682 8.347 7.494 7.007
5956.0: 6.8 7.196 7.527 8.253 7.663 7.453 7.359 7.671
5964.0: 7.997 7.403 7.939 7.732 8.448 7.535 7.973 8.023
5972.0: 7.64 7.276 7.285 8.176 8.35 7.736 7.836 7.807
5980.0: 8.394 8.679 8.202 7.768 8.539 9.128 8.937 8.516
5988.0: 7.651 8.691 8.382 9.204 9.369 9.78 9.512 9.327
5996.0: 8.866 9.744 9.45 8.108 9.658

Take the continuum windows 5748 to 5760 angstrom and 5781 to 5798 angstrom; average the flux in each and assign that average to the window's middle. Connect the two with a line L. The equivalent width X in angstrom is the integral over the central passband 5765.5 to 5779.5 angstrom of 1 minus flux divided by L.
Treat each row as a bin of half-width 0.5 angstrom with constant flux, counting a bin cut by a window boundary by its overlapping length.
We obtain 1.7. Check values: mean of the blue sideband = 11.3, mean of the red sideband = 12.1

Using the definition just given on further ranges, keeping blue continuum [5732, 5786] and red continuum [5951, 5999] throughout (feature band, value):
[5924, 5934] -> 1.6 angstrom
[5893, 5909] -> 7.1 angstrom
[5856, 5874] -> 2.3 angstrom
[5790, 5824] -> -4.9 angstrom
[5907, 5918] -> 2.7 angstrom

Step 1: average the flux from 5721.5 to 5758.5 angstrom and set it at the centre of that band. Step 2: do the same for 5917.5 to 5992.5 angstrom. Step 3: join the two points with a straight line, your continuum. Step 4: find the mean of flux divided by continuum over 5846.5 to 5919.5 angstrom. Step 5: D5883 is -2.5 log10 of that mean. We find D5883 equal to 0.28 mag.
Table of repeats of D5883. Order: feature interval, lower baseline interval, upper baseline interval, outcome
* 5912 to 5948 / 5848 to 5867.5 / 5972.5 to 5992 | 0.12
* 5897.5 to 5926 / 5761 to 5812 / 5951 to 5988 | 0.36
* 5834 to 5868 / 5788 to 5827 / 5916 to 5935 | 0.06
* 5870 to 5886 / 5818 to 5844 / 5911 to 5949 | 0.22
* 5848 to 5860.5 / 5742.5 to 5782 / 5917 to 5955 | 0.04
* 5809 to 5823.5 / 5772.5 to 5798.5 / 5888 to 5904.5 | -0.09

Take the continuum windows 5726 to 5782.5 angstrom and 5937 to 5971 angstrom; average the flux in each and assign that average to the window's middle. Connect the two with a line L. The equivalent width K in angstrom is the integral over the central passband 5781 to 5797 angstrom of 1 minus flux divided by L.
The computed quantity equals -3.0 angstrom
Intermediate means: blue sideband 10.7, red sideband 7.84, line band 12.1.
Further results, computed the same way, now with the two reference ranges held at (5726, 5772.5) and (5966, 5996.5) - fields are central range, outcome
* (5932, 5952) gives 1.63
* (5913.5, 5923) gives 2.11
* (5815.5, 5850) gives -1.57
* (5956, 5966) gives 1.13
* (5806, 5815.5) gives -1.61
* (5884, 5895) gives 5.67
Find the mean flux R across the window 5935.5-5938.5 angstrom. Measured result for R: 8.17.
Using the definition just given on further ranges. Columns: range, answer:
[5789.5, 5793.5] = 11.9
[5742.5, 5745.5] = 11.1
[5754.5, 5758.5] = 12.3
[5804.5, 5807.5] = 12.1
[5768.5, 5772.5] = 9.67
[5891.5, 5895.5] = 4.35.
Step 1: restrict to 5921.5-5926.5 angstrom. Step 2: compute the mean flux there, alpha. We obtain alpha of 6.94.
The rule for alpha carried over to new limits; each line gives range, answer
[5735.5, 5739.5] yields 10.9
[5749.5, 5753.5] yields 11.3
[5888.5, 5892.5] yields 3.03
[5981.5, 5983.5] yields 7.98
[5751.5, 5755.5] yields 11.3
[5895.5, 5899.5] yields 3.72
